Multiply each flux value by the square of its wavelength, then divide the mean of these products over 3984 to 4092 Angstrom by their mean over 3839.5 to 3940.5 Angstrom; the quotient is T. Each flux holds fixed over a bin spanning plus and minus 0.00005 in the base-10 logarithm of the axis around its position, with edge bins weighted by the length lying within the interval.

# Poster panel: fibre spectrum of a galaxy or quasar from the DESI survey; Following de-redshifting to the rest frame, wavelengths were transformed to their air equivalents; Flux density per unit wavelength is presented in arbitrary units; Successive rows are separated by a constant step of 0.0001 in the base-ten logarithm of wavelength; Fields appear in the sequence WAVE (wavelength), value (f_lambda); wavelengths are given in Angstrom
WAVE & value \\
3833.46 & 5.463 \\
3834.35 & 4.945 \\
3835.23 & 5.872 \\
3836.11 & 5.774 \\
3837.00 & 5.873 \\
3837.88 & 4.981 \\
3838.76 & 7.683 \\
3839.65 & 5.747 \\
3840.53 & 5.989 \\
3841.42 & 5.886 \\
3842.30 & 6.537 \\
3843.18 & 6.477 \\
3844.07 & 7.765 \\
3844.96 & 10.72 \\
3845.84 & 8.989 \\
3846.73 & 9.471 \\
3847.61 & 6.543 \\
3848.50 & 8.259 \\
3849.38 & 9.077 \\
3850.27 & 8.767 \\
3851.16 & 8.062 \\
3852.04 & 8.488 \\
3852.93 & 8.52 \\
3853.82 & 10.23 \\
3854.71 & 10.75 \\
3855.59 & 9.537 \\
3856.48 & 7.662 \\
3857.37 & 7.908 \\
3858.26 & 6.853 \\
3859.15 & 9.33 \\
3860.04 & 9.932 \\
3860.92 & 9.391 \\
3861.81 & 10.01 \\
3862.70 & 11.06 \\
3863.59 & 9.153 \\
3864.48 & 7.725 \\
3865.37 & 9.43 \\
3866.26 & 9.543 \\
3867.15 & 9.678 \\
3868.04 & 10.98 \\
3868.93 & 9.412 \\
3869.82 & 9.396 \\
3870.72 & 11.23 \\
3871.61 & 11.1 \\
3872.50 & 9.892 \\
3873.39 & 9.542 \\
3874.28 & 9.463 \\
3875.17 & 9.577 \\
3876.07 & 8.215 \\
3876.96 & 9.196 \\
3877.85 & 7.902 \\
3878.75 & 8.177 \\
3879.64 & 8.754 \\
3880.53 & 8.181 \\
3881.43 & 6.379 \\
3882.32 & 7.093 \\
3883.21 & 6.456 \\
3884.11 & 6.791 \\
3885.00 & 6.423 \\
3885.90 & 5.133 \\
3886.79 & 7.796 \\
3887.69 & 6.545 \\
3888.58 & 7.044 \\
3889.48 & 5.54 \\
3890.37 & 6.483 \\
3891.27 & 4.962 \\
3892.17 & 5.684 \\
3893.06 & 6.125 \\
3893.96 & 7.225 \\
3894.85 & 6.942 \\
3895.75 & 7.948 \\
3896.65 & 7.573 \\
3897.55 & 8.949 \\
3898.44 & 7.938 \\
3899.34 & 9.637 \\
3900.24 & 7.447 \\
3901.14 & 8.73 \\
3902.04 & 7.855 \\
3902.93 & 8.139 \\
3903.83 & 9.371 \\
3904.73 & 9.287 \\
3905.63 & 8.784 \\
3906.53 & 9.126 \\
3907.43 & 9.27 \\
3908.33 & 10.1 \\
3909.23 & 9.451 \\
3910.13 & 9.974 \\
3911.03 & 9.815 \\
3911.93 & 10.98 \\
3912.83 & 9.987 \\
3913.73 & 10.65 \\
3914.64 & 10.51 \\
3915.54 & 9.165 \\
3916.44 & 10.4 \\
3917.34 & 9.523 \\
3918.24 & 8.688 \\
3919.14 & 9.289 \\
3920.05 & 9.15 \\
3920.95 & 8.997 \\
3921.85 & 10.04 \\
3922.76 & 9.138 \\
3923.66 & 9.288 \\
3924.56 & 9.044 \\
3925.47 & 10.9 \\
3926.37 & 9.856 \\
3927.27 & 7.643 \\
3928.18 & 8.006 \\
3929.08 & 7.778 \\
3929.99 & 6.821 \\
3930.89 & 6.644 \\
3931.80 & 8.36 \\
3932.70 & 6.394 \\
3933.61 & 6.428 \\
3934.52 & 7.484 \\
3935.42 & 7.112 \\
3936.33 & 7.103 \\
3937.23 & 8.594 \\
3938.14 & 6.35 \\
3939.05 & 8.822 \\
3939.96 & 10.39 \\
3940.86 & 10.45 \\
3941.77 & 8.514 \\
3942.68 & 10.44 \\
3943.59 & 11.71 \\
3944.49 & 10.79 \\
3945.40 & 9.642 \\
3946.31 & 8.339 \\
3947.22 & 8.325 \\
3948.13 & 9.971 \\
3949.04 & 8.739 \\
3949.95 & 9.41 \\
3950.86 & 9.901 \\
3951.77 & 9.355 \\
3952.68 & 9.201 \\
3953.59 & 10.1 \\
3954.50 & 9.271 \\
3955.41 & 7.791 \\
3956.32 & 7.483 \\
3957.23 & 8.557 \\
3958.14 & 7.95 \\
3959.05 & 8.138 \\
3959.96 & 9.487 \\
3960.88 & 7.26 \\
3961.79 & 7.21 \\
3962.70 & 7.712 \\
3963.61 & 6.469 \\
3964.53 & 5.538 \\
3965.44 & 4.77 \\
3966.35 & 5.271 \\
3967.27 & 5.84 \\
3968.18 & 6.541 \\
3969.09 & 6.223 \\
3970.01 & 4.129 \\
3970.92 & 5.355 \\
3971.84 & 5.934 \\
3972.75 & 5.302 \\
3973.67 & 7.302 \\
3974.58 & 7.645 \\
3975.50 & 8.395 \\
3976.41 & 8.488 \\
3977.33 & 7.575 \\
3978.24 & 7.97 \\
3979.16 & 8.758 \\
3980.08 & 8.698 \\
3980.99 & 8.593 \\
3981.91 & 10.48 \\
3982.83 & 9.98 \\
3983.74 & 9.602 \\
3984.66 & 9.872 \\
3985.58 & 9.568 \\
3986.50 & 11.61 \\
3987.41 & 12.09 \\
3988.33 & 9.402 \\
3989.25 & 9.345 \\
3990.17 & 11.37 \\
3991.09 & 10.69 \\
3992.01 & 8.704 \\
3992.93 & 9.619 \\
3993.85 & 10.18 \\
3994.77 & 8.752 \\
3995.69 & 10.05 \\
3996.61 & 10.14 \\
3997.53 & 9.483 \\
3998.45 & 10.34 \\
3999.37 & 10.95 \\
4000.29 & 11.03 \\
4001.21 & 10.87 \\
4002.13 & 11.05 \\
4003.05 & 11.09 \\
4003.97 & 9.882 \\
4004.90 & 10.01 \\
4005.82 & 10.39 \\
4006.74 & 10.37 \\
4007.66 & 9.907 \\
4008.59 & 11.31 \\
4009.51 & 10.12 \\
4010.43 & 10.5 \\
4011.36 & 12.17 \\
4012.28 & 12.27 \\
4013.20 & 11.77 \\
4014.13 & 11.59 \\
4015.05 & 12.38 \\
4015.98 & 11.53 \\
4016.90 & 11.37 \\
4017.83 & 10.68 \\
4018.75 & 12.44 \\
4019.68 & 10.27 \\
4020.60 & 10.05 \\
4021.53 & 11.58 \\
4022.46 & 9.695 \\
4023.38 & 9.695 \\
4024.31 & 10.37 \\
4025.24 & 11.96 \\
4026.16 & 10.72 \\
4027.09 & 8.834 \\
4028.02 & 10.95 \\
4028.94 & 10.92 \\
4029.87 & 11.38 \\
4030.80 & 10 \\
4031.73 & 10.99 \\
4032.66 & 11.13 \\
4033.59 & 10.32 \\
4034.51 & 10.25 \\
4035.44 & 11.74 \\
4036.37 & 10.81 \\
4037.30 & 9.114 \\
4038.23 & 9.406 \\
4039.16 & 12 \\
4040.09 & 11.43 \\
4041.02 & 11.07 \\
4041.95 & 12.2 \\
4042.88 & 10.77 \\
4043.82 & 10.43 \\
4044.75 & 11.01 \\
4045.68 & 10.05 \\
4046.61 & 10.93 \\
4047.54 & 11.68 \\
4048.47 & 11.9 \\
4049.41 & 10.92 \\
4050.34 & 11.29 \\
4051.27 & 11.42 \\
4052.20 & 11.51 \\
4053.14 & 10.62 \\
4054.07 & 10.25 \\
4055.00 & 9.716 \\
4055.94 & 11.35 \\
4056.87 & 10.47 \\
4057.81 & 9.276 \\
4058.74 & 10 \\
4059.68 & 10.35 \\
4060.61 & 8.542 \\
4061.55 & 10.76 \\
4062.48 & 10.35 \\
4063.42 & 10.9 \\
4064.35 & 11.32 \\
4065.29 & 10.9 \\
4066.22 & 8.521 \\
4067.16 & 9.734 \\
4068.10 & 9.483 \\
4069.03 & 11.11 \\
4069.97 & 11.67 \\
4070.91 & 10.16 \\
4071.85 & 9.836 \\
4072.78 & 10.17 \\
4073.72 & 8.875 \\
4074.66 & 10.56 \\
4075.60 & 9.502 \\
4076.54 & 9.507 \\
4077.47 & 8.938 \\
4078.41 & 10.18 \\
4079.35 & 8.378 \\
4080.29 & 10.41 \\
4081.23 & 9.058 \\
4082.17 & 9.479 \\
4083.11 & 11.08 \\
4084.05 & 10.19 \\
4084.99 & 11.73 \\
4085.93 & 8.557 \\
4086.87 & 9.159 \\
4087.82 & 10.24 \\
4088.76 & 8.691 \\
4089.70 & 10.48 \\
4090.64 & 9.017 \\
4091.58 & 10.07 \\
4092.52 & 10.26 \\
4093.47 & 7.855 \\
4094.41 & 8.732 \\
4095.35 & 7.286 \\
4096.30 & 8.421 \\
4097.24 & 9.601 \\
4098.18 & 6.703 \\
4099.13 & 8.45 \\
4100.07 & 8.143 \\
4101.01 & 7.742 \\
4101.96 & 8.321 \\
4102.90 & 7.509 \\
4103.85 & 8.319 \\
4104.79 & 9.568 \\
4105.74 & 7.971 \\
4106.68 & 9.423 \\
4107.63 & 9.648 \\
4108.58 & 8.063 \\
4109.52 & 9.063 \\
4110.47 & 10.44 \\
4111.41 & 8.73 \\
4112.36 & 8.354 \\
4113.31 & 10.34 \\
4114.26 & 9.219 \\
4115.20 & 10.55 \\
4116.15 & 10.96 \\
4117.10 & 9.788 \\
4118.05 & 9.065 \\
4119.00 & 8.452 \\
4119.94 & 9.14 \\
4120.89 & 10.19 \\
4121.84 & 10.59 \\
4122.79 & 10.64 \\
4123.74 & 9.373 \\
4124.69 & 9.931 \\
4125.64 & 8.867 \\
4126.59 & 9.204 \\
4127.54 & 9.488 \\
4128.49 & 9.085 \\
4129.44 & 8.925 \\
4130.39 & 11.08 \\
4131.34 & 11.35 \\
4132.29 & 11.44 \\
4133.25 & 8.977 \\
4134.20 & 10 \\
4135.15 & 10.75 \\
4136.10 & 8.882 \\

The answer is 1.33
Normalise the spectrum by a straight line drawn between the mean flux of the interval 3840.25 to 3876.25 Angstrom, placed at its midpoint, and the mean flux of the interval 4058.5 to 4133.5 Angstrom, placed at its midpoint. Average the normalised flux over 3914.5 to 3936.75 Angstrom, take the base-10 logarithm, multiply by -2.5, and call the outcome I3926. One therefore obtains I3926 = 0.074 mag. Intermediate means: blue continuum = 8.96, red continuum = 9.54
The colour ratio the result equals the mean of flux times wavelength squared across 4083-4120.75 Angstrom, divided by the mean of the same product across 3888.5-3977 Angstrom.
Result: 1.2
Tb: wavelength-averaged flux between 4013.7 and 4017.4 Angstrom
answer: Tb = 11.7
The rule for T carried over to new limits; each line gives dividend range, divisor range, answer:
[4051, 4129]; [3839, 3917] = 1.26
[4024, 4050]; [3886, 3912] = 1.45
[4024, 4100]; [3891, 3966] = 1.26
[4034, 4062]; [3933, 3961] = 1.28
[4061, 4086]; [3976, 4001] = 1.08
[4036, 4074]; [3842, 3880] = 1.29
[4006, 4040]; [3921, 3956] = 1.29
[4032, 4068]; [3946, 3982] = 1.44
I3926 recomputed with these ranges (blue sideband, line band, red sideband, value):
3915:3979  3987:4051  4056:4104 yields -0.20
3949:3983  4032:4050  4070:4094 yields -0.21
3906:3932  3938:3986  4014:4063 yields 0.19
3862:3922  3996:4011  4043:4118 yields -0.13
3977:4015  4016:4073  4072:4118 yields -0.10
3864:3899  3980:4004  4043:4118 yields -0.13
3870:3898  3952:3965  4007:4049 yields 0.17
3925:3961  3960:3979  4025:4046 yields 0.36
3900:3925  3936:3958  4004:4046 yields 0.08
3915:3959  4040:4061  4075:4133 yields -0.17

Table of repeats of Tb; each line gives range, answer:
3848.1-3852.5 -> 8.54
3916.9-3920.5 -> 9.16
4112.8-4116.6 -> 10.2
